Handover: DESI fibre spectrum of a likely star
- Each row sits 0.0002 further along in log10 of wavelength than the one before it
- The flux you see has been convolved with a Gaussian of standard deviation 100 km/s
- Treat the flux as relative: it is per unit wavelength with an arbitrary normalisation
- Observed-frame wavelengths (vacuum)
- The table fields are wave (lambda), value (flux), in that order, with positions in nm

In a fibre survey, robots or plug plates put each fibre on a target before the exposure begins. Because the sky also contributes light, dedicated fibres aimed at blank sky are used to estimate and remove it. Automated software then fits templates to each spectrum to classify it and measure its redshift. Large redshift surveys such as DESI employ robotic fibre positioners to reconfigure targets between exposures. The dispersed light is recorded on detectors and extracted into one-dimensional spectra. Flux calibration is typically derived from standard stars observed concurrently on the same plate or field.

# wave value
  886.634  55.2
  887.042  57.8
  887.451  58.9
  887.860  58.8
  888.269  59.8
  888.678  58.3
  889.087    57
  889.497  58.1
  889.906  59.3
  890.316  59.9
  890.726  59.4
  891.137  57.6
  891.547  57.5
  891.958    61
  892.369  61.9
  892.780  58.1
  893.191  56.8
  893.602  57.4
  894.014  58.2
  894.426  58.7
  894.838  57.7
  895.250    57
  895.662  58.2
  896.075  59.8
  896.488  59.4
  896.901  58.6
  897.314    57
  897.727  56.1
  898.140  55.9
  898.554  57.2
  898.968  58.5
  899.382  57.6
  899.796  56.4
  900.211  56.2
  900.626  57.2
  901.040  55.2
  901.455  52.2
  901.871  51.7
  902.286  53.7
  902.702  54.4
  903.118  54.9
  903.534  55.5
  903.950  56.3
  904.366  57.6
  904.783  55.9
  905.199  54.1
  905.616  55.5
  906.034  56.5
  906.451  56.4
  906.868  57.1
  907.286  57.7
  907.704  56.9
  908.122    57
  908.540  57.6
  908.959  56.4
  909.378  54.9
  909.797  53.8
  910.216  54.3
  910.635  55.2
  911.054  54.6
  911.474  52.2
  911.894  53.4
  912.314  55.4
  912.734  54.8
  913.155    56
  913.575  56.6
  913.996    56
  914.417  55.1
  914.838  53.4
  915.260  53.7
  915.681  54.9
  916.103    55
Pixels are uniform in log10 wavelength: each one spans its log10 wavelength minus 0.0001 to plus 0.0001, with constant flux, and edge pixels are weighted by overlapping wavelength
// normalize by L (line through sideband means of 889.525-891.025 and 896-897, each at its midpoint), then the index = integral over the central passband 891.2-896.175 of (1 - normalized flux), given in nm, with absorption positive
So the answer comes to 0.07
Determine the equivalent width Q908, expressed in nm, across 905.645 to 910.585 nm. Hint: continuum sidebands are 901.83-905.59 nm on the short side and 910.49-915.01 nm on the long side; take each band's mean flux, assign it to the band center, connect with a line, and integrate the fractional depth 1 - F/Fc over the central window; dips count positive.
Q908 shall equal -0.11 nm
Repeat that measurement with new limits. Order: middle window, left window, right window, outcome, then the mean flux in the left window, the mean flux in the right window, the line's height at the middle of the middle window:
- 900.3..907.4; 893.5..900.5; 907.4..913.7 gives 0.13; 57.6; 55.3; 56.4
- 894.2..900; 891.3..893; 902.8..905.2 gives 0.03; 59.6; 55.8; 58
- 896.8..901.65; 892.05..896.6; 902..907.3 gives 0.06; 58.5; 55.7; 57.2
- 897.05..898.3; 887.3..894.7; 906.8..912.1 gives 0.02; 58.7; 55.4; 57.5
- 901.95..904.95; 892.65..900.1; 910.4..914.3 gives 0.06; 57.7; 54.9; 56.5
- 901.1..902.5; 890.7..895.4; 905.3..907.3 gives 0.10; 58.4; 56.4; 57.1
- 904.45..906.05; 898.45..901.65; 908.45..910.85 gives 0.01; 56.3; 55.2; 55.7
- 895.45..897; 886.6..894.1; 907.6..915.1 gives -0.04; 58.6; 55.2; 57.6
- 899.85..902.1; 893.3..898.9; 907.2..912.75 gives 0.09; 57.8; 55.3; 56.9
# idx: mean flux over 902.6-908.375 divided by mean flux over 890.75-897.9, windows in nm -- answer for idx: 0.96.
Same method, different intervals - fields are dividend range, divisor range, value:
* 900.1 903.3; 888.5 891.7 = 0.93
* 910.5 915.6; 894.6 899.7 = 0.95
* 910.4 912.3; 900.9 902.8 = 1.01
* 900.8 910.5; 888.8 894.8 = 0.95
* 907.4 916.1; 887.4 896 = 0.94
